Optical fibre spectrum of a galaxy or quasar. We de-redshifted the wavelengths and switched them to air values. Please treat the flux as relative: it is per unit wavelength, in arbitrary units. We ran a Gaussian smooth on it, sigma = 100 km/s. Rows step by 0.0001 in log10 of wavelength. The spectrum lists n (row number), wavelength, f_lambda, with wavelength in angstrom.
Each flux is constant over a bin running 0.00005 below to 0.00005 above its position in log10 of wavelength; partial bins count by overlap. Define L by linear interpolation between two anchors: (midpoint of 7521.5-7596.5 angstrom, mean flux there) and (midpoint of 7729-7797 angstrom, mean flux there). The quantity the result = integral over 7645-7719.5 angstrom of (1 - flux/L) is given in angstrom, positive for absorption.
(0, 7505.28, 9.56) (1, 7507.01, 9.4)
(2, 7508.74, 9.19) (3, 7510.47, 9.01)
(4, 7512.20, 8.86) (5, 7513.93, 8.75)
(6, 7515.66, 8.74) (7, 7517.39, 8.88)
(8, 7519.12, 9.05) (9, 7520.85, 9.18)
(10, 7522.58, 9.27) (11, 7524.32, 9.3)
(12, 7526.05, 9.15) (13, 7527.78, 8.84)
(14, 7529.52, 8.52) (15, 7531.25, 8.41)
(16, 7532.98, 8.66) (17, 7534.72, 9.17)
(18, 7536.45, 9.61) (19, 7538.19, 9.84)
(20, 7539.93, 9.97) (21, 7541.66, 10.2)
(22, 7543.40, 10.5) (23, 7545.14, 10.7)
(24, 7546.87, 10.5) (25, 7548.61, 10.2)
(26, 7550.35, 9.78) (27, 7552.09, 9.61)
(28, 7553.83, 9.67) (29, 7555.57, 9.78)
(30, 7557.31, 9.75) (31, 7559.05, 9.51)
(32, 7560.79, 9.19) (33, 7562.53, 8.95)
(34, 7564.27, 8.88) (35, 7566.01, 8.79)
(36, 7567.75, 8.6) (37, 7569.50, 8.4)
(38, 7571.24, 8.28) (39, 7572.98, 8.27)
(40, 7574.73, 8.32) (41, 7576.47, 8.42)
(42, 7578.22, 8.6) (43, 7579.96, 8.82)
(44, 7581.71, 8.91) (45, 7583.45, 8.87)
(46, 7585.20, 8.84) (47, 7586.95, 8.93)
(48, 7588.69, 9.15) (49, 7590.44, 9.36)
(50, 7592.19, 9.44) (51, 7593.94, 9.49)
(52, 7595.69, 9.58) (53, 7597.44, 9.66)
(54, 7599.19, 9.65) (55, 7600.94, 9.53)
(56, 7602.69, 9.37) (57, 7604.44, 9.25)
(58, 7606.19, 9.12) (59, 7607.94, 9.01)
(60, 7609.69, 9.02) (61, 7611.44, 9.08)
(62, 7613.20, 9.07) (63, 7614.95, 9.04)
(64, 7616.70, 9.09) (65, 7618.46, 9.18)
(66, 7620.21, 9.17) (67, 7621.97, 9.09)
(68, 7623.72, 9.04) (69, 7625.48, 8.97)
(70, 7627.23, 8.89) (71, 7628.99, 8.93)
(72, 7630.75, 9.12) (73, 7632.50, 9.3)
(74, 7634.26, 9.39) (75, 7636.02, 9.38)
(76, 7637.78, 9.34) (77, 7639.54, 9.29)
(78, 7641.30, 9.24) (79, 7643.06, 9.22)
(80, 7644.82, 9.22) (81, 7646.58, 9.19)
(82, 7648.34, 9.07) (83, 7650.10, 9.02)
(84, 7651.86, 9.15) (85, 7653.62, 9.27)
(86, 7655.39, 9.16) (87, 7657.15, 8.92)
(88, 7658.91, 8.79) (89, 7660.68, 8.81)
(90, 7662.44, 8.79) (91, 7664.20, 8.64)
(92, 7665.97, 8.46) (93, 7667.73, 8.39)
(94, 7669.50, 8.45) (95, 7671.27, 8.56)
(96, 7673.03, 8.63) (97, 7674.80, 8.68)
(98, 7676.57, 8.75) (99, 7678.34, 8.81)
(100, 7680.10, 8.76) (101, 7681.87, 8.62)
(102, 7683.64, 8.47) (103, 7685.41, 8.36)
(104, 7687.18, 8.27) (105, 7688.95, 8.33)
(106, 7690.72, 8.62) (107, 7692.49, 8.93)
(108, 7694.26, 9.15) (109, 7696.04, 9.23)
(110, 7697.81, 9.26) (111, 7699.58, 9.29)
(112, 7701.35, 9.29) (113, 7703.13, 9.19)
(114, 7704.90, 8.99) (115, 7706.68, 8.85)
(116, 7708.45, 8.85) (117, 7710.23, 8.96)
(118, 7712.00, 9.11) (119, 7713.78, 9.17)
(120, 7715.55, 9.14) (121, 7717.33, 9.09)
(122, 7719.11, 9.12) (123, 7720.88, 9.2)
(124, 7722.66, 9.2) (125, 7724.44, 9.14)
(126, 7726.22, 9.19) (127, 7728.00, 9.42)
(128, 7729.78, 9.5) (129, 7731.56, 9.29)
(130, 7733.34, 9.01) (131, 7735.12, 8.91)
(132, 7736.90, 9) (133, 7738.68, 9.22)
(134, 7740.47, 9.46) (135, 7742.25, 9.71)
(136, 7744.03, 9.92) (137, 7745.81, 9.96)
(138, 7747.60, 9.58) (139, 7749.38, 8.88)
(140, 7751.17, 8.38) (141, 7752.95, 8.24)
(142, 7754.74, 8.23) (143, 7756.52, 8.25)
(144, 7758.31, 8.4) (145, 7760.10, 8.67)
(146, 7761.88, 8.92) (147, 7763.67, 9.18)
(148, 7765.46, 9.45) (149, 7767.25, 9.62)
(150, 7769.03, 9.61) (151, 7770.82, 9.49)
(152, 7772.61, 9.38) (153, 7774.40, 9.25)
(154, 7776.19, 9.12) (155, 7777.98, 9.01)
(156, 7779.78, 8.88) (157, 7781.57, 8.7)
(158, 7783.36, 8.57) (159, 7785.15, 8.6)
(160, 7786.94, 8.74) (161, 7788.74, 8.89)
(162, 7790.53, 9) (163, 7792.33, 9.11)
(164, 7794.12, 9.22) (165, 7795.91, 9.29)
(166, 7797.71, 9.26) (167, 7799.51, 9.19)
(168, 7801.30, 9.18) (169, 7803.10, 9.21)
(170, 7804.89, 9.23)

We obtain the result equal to 2.1 angstrom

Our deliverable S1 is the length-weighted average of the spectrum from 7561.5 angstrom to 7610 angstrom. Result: 8.98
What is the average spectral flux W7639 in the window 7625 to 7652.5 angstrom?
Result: 9.17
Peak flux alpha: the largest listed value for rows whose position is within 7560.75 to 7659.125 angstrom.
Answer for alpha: 9.66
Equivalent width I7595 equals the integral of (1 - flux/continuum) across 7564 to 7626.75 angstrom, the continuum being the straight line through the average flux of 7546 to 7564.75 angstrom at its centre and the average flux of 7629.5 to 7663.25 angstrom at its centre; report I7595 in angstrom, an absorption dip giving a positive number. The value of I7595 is 2.71 angstrom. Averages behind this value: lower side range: 9.64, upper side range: 9.14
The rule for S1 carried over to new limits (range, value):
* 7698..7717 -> 9.09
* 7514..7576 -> 9.26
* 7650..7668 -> 8.87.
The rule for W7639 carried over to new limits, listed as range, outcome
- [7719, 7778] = 9.15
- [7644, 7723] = 8.89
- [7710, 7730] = 9.19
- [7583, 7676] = 9.08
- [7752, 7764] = 8.53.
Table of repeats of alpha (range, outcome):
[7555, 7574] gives 9.78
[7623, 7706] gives 9.39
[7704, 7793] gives 9.96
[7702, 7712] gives 9.19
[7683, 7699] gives 9.26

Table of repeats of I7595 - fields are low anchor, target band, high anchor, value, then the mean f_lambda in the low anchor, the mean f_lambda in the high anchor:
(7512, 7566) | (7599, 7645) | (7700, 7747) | 0.7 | 9.4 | 9.23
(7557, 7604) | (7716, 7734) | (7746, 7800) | -0.5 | 9.01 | 8.98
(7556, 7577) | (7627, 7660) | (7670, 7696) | -1.7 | 8.81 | 8.65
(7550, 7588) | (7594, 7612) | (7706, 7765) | -0.7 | 8.95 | 9.07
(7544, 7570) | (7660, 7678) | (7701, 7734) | 1.2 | 9.51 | 9.14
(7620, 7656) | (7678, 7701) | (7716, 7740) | 1.0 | 9.16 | 9.18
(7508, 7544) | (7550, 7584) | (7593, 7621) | 1.0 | 9.19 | 9.27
